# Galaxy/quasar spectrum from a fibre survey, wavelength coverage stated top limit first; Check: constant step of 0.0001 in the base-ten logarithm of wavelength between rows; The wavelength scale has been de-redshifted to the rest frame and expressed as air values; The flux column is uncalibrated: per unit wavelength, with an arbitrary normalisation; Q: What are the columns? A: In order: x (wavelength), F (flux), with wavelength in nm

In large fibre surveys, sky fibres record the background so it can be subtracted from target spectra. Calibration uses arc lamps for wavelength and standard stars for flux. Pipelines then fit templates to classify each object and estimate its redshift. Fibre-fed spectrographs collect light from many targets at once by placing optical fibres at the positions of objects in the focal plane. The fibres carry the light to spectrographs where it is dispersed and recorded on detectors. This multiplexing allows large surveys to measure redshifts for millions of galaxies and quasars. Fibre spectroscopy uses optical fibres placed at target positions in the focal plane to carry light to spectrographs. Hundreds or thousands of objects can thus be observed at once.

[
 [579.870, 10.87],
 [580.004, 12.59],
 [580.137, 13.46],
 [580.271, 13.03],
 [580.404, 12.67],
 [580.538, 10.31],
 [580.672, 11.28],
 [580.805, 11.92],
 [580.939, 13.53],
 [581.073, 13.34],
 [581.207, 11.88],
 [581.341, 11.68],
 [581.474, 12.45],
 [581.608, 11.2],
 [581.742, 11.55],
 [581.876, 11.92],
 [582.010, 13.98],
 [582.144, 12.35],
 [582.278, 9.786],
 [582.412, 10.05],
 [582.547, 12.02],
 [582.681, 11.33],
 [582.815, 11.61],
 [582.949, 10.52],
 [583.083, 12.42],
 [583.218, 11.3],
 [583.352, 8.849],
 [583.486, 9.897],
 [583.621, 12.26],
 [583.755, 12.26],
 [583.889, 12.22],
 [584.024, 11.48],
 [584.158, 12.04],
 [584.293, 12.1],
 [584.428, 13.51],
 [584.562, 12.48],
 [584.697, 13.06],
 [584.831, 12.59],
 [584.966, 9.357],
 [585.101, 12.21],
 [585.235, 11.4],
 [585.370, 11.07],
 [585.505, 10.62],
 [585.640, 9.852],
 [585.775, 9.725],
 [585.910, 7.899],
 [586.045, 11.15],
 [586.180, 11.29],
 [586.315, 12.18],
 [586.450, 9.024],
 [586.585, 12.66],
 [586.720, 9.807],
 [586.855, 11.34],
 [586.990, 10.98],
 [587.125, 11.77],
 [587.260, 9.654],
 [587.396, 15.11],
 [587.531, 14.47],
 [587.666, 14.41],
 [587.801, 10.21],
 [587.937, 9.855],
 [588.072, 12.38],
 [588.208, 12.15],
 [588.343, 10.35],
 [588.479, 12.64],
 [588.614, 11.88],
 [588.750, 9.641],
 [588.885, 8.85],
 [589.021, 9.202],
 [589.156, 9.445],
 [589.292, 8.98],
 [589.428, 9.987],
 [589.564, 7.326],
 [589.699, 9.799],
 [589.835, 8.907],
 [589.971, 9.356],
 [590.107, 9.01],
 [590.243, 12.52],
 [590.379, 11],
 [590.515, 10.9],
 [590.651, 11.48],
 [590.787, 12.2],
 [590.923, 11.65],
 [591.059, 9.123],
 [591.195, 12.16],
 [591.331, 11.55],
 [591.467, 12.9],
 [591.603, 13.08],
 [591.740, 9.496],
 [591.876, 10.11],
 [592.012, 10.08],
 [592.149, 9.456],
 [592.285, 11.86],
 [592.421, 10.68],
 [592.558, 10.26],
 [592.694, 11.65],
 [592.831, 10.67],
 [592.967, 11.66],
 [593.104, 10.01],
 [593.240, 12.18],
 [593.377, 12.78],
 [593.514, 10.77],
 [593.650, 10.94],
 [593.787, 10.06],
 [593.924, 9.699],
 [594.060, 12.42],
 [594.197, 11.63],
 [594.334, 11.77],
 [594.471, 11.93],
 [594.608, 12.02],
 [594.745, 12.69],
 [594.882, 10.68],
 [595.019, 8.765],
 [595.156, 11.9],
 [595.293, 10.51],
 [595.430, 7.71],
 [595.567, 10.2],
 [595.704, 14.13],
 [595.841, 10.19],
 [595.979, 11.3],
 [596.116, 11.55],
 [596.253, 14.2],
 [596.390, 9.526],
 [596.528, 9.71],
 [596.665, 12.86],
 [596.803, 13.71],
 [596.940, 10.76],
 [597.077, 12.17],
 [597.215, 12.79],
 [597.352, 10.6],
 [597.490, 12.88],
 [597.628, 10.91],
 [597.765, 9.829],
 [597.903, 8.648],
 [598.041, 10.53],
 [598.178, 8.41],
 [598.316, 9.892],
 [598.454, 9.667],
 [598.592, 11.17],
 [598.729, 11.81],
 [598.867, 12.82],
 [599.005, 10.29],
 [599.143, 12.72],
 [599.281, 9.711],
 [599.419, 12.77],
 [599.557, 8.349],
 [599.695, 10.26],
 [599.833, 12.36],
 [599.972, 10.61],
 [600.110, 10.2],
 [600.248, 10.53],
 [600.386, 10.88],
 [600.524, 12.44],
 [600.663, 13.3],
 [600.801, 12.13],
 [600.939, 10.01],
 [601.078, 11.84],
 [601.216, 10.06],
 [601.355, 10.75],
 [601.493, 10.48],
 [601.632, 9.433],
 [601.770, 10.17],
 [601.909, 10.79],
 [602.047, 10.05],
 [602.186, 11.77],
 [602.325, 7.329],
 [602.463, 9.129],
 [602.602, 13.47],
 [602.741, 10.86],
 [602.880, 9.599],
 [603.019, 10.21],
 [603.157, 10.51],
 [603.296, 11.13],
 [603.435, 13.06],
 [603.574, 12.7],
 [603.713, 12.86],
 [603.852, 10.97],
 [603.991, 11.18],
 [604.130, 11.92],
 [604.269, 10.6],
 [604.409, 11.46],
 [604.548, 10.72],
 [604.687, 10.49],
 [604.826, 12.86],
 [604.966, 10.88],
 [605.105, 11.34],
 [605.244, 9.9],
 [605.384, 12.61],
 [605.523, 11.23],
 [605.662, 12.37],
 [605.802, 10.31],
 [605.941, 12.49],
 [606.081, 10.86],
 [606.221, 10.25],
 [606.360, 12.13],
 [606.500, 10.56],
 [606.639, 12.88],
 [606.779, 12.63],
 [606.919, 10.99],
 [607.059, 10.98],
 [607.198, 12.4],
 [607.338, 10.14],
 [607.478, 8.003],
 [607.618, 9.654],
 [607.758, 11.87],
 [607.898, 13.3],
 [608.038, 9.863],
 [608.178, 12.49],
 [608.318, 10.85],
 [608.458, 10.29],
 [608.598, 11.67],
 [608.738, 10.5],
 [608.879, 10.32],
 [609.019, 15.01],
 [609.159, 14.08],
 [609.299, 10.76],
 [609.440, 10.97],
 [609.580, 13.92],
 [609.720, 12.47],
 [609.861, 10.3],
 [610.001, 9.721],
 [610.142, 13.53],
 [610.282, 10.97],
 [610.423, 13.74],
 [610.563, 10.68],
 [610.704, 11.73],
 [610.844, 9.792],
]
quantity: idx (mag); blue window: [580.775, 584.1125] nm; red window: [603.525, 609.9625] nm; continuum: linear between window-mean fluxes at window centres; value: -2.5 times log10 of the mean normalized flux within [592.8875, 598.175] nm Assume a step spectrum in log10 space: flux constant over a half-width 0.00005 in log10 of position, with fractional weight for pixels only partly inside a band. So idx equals 0.03 mag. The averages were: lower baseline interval 11.7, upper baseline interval 11.4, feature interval 11.2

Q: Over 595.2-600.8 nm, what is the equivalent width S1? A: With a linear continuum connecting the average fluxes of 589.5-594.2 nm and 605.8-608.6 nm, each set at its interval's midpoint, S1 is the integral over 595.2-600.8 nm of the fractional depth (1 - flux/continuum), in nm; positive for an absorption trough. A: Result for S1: -0.06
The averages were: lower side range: 10.8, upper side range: 11.2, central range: 11.1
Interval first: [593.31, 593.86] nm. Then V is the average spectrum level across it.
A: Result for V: 11.1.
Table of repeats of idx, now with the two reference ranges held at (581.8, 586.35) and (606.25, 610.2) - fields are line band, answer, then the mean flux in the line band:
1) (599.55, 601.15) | 0.03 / 11.2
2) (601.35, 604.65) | 0.06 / 10.9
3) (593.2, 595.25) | 0.01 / 11.3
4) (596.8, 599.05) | 0.05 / 10.9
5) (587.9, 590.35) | 0.13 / 10.1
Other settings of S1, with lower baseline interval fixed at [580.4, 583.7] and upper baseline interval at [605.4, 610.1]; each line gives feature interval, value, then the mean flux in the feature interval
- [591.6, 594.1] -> 0.14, 10.9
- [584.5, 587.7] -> 0.05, 11.4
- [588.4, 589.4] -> 0.13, 10.1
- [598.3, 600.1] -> 0.08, 11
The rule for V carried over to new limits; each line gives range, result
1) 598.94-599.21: 11.5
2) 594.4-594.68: 12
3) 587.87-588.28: 11.5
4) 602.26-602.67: 10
